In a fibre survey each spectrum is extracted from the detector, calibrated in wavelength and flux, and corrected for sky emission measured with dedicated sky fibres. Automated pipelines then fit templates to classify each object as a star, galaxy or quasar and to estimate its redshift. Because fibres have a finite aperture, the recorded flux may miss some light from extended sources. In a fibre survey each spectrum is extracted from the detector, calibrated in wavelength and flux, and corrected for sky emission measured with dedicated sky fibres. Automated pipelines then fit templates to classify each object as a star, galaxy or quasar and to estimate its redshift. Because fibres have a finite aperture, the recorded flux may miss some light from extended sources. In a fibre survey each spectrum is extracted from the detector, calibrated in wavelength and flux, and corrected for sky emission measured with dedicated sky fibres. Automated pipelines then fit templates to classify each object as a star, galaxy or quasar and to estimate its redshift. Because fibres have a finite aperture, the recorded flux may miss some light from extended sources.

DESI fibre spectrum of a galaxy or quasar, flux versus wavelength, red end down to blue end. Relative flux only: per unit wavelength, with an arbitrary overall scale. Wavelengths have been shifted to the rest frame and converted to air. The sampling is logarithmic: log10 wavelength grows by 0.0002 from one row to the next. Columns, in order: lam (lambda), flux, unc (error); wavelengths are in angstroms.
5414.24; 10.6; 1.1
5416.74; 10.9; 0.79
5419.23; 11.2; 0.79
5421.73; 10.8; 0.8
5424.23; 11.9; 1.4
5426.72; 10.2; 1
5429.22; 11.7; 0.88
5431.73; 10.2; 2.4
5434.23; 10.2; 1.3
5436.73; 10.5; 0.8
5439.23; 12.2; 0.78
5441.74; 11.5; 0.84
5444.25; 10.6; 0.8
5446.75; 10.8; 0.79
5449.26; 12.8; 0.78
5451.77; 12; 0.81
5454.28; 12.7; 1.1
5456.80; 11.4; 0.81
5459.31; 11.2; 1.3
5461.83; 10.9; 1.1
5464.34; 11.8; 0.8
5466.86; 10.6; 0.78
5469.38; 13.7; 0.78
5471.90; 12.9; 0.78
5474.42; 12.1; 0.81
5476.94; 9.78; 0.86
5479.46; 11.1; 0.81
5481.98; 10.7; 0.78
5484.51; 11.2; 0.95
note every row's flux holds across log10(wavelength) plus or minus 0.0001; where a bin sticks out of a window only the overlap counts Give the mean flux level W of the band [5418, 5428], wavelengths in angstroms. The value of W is 11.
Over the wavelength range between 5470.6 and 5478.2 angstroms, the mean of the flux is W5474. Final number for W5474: 11.6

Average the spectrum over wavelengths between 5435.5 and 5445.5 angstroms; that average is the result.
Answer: 11.2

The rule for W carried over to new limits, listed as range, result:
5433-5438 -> 10.4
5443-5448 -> 10.7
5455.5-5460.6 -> 11.3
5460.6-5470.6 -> 11.7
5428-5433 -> 10.9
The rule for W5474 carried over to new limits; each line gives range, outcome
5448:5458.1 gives 12.2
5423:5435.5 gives 10.8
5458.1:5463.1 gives 11.1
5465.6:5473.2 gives 12.4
